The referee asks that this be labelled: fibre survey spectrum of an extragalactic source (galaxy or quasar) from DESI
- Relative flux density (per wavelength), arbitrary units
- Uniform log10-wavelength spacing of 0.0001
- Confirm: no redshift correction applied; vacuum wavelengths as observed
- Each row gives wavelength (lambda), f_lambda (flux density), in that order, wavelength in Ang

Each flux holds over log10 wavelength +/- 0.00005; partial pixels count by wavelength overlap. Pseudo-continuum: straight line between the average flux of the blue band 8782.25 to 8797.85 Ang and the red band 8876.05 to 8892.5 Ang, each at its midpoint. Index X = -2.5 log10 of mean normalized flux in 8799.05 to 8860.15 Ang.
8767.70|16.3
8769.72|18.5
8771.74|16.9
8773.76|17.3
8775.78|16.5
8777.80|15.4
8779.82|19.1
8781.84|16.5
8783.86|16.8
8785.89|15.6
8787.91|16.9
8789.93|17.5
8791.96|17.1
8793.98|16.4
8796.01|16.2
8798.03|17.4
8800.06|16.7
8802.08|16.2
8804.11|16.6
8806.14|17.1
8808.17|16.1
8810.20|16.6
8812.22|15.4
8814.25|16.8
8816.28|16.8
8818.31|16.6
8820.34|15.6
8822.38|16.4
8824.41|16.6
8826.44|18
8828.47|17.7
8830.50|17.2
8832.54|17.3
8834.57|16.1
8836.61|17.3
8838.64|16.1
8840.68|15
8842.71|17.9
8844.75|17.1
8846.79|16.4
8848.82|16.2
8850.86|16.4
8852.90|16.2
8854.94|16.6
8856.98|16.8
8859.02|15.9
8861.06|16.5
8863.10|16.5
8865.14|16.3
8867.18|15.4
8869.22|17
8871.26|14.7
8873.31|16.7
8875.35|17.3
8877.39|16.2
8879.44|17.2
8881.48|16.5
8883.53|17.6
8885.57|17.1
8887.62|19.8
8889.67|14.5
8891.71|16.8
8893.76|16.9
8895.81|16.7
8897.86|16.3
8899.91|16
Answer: 0.01 mag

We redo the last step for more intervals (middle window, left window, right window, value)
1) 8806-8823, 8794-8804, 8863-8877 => 0.013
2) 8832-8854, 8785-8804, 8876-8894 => 0.020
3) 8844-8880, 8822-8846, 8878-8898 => 0.035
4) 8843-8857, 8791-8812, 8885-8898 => 0.012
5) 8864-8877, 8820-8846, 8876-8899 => 0.040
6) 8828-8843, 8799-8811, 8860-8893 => -0.010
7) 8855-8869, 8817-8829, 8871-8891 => 0.034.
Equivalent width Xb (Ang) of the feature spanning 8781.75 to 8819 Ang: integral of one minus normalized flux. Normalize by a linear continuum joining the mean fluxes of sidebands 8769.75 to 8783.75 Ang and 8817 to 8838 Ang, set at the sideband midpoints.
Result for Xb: 0.81 Ang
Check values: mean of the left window 17.1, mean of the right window 16.9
